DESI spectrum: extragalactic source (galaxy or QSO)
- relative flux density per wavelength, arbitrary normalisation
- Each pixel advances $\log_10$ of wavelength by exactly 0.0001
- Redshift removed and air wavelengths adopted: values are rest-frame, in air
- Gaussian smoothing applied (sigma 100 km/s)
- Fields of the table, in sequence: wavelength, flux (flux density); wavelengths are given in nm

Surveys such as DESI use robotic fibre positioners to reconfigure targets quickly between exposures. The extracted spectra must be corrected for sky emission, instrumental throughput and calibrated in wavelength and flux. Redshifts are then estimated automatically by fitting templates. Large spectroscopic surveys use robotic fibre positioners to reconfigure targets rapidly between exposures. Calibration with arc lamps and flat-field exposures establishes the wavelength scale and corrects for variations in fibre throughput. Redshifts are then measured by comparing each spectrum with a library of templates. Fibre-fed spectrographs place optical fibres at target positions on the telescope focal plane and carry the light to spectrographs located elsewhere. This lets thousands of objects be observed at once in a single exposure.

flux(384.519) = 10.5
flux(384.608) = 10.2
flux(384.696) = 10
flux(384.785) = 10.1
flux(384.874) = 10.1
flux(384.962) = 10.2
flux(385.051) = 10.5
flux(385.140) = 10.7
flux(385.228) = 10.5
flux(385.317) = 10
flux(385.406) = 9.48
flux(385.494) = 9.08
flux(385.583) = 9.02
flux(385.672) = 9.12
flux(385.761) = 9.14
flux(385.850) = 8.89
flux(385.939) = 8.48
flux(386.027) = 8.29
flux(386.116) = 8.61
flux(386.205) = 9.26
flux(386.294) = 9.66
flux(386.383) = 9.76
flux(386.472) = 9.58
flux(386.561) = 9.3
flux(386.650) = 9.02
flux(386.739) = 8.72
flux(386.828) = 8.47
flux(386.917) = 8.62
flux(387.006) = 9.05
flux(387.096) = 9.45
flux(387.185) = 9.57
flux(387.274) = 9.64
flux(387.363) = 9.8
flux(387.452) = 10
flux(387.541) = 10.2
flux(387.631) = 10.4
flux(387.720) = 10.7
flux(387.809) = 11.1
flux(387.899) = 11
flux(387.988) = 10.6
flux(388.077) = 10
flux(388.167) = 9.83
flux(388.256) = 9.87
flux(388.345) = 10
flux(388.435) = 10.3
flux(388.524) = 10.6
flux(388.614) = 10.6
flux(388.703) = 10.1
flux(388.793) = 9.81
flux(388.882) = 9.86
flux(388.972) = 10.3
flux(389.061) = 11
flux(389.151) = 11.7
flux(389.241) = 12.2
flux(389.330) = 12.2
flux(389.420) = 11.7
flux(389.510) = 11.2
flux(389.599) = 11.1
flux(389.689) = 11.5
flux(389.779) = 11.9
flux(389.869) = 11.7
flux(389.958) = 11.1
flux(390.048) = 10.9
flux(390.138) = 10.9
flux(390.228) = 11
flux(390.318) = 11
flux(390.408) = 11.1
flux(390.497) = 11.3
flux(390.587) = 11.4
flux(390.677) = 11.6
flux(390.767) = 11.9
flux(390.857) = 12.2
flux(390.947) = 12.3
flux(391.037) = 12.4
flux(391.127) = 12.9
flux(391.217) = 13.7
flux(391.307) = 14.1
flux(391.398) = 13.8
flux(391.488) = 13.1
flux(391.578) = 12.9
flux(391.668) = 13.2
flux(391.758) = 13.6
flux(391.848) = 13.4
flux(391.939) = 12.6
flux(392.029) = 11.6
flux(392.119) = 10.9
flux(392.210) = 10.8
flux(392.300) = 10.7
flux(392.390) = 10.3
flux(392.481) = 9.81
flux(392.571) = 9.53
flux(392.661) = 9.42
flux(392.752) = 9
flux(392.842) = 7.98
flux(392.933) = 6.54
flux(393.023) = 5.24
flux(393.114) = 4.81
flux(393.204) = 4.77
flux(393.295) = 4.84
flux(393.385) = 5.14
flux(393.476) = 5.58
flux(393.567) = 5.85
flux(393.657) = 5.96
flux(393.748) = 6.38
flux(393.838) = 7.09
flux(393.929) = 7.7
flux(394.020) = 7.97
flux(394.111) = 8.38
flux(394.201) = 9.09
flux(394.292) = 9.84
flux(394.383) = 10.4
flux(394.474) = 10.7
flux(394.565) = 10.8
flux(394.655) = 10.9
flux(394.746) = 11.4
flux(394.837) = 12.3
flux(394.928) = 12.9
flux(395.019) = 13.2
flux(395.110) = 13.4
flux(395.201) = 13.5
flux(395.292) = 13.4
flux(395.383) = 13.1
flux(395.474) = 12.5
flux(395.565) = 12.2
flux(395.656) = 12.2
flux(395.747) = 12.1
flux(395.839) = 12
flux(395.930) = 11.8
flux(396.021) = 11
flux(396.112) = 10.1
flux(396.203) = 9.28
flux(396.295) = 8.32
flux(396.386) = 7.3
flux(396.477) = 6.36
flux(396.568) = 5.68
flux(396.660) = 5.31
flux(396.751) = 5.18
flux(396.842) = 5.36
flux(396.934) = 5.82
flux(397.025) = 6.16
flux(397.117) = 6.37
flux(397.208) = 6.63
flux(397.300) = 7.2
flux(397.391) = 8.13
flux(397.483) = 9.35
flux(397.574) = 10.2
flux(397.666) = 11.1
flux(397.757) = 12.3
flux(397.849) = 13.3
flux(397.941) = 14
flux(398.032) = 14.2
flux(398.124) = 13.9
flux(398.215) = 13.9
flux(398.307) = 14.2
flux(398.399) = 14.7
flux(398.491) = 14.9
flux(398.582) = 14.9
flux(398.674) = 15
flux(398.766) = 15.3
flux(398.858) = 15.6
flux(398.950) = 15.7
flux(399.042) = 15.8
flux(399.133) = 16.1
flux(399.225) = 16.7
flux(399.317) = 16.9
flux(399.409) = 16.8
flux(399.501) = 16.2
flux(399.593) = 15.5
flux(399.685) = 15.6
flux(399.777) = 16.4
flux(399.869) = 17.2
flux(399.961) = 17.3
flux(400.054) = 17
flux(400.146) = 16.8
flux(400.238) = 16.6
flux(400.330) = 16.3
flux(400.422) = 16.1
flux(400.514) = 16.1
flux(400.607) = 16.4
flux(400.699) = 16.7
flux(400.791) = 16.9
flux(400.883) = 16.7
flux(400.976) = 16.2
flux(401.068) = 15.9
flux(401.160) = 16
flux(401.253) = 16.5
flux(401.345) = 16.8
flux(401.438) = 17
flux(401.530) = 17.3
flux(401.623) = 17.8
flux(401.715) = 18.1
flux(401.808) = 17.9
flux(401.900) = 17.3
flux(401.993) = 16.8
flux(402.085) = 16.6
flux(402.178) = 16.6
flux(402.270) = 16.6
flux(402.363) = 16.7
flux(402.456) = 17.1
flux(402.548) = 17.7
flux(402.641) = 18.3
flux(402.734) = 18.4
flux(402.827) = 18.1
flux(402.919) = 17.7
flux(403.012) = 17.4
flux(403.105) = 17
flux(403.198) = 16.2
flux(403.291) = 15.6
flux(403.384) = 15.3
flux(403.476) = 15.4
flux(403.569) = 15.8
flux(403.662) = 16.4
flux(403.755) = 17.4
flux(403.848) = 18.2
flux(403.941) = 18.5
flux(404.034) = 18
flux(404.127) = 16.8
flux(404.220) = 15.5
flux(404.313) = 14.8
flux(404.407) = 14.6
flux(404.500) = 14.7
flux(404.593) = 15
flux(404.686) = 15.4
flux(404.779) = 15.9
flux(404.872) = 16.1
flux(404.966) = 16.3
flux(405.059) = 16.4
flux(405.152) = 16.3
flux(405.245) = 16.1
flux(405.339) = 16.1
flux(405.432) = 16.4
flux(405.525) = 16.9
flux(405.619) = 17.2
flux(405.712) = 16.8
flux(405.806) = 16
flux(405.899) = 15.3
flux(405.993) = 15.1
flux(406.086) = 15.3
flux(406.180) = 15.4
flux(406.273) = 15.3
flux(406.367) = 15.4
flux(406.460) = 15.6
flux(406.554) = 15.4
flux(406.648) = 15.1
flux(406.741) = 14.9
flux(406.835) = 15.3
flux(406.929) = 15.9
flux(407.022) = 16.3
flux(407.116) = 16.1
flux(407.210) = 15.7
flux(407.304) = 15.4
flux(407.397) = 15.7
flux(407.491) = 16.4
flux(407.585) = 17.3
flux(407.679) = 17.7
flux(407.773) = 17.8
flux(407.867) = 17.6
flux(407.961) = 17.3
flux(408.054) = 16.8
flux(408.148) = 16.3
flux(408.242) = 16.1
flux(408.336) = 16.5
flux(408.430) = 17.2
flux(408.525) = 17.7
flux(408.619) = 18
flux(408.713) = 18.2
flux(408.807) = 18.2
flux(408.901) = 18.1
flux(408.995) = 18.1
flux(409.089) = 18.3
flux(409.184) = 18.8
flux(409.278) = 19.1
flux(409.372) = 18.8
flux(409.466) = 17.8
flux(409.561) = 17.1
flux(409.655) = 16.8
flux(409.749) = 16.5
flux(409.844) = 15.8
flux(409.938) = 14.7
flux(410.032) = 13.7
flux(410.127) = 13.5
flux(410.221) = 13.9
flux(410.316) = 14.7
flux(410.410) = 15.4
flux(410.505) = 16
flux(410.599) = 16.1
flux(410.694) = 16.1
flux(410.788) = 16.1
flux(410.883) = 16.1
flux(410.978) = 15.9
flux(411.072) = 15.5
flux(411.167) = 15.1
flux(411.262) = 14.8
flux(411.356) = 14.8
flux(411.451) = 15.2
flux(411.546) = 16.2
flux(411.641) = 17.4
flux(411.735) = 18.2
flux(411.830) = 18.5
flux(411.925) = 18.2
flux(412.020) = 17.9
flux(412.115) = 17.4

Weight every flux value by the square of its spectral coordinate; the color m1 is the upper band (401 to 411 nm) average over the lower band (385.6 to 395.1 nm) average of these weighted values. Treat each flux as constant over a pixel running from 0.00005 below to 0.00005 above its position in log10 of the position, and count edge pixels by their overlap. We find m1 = 1.76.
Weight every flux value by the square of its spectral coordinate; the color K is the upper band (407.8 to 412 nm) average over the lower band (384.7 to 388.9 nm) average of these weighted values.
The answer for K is 1.9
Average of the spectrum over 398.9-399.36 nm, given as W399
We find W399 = 16.2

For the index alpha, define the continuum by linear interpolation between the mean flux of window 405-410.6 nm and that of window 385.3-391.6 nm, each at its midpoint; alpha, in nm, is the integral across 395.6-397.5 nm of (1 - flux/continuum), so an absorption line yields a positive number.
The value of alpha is 0.703 nm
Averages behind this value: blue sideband 10.6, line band 8.17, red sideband 16.4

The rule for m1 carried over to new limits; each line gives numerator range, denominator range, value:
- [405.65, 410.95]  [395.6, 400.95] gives 1.34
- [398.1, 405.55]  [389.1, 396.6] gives 1.64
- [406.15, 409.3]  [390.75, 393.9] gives 1.85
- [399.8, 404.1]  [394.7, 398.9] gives 1.58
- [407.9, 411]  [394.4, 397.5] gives 1.83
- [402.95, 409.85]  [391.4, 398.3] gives 1.79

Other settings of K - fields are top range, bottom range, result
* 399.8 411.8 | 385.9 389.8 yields 1.78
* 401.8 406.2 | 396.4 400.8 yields 1.29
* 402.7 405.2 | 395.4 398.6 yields 1.66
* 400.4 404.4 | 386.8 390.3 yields 1.71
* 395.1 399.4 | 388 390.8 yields 1.09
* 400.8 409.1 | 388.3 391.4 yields 1.56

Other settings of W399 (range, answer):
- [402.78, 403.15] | 17.6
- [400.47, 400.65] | 16.2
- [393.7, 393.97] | 7.04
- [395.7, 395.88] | 12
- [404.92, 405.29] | 16.3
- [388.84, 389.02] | 10.1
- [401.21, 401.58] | 16.9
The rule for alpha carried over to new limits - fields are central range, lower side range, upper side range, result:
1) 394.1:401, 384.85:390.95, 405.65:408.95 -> 0.42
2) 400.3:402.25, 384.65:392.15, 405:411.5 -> -0.33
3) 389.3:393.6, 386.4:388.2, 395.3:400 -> 0.02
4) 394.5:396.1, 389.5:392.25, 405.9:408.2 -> 0.11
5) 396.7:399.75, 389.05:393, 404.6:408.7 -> 0.27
